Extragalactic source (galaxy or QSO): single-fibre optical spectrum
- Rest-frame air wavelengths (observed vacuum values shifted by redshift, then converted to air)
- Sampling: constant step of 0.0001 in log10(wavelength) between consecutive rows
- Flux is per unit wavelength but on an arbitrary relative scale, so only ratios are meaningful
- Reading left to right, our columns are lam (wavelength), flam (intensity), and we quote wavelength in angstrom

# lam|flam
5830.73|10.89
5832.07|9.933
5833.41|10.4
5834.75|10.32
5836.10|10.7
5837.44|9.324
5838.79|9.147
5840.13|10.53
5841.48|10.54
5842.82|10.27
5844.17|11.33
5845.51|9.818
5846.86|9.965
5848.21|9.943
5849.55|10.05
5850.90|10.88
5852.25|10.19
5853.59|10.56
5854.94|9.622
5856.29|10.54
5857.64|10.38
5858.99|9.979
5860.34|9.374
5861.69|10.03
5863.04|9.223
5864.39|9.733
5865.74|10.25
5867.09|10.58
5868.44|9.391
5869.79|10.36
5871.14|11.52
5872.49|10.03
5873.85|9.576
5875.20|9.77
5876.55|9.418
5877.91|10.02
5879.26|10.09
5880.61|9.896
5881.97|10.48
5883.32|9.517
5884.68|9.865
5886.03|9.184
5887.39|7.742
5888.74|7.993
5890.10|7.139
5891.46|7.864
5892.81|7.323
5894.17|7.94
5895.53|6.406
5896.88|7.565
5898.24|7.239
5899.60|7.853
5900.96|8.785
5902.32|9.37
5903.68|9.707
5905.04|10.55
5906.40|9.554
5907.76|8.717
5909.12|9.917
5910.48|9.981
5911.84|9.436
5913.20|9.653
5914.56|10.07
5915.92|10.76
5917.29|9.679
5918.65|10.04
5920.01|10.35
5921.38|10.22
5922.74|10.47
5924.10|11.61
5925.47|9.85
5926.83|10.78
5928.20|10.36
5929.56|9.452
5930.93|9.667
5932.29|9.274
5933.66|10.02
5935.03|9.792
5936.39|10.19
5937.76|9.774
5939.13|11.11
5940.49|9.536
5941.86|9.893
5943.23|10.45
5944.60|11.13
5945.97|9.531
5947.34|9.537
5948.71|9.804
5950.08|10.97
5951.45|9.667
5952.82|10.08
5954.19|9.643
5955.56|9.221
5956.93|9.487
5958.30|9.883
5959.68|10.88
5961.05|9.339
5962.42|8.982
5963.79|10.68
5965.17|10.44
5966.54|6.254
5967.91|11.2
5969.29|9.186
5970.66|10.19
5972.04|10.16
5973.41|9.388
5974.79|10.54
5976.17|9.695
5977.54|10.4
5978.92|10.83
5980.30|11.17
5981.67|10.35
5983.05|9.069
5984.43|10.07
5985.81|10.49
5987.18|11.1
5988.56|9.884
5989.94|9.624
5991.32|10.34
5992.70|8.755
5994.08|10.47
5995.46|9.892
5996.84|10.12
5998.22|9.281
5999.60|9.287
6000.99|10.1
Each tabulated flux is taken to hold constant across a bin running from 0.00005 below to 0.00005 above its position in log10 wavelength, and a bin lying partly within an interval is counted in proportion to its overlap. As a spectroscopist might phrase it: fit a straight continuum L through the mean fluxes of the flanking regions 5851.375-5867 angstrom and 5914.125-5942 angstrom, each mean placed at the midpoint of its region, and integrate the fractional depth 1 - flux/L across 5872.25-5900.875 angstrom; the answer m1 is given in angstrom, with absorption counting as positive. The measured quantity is 3.9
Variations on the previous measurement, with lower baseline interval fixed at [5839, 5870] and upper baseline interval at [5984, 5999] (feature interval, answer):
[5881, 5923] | 4.24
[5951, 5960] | 0.21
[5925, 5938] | 0.18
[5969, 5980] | -0.11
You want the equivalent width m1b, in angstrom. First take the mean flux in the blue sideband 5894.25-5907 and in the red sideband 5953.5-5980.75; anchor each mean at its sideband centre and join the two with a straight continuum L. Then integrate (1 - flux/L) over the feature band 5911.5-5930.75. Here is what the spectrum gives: -2.7 angstrom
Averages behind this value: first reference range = 8.52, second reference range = 9.87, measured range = 10.2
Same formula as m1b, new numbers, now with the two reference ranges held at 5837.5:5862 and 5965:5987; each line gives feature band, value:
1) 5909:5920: 0.1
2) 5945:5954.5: 0.1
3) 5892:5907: 2.5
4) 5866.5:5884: 0.1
